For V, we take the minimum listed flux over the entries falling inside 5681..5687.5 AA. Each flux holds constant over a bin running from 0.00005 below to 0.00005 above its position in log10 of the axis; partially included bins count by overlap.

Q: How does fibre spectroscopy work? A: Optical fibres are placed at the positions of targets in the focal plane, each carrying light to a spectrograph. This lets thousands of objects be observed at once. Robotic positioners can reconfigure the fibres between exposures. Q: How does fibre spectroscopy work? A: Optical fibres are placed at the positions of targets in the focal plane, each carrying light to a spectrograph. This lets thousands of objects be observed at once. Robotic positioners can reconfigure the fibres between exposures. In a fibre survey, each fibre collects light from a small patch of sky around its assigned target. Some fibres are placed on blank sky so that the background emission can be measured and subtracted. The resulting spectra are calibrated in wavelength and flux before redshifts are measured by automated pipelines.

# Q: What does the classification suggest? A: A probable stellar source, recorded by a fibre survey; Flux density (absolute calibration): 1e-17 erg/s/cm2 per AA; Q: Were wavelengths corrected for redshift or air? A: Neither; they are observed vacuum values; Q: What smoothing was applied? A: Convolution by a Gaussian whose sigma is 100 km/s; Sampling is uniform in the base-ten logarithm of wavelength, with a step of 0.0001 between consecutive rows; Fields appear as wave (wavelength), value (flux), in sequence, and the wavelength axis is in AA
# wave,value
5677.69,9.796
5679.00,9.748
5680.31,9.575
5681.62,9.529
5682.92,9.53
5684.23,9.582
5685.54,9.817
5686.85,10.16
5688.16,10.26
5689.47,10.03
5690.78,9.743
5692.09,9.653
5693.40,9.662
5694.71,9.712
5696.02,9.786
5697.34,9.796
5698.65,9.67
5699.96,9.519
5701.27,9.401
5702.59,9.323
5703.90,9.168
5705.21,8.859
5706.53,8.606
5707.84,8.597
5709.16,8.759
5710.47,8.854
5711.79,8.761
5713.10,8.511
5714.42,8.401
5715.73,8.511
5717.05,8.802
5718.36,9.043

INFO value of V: 9.529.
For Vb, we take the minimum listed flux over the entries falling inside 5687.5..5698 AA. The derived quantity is 9.653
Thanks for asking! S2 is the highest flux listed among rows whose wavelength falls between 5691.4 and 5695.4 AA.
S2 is 9.712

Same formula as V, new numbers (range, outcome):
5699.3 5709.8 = 8.597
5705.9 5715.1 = 8.401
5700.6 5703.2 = 9.323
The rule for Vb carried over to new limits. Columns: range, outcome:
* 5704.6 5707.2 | 8.606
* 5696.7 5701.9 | 9.401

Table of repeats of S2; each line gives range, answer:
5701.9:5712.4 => 9.323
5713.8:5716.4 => 8.511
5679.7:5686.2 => 9.817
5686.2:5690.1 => 10.26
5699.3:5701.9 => 9.519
